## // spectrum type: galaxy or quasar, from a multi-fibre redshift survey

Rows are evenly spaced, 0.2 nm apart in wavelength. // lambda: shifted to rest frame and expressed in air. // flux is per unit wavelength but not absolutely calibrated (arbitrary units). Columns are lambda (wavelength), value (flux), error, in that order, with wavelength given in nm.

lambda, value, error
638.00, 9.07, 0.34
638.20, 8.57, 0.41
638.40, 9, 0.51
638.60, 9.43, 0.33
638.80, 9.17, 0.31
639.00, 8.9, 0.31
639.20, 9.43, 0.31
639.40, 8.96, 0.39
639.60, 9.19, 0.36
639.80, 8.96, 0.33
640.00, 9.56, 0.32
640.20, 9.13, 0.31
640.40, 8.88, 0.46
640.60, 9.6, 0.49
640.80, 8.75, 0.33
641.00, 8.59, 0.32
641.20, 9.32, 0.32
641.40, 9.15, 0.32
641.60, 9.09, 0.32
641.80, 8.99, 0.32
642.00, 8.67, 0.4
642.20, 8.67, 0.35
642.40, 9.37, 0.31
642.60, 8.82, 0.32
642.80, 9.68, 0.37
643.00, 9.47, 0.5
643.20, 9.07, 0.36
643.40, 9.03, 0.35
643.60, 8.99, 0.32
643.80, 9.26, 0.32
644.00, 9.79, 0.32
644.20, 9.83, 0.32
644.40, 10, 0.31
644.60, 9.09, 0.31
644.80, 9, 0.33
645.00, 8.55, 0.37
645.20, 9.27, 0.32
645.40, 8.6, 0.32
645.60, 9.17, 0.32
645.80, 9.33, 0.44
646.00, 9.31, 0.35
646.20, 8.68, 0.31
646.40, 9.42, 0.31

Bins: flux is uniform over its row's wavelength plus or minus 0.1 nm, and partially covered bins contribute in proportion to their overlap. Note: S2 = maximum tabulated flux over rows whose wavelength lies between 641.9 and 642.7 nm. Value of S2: 9.37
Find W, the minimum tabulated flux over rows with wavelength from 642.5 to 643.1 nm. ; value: 8.82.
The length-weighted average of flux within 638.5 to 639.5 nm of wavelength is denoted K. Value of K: 9.18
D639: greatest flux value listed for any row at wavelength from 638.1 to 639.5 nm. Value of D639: 9.43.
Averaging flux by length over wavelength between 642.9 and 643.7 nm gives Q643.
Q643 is 9.14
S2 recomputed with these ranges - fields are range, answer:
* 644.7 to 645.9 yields 9.33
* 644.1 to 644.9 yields 10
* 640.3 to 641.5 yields 9.6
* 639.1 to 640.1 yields 9.56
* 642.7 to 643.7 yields 9.68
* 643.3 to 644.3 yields 9.83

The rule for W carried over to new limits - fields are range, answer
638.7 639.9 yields 8.9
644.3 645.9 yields 8.55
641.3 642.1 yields 8.67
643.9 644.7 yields 9.09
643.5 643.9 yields 8.99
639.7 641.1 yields 8.59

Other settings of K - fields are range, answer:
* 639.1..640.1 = 9.22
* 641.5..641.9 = 9.04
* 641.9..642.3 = 8.67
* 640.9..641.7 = 9.04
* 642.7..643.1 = 9.57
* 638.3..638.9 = 9.2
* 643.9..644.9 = 9.54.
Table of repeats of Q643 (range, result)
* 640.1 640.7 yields 9.2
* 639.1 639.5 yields 9.2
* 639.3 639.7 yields 9.07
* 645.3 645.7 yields 8.89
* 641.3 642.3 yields 8.91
